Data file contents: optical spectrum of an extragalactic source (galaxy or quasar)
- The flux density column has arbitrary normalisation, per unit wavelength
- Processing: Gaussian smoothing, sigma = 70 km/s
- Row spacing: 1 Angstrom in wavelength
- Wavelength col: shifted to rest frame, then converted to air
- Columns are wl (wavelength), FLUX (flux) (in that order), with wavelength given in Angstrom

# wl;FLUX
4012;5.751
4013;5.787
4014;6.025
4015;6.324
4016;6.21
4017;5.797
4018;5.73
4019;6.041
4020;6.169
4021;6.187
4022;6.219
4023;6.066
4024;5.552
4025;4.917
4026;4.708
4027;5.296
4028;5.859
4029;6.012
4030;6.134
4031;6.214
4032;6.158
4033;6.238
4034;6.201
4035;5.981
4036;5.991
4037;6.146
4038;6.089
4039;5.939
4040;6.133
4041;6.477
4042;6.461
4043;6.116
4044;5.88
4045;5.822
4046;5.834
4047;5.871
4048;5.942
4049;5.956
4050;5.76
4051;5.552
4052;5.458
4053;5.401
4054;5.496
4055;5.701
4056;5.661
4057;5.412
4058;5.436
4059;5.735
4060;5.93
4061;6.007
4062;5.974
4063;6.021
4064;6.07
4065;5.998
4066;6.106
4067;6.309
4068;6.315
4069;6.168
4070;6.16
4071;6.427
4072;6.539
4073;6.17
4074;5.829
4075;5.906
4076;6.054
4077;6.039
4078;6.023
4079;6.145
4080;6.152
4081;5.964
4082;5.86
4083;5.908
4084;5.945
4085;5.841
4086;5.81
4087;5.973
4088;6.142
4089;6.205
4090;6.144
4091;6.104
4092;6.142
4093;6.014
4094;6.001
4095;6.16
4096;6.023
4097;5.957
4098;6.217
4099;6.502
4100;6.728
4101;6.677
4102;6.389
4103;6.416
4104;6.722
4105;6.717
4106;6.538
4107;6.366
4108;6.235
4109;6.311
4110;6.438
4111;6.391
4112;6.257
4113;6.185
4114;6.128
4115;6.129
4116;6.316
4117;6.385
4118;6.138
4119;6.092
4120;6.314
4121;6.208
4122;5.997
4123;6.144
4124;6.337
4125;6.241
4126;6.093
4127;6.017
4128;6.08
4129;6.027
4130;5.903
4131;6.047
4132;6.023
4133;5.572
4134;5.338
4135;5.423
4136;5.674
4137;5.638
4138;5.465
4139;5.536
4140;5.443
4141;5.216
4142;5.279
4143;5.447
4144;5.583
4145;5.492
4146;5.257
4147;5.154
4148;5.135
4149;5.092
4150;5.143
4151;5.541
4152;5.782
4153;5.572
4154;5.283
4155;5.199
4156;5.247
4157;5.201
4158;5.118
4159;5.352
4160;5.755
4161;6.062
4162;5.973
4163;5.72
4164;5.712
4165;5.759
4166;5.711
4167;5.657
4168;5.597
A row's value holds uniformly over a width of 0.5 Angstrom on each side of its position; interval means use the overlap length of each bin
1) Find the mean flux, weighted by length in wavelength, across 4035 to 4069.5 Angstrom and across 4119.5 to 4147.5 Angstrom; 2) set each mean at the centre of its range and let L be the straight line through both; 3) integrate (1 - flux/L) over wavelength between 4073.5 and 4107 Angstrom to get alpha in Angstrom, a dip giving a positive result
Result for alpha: -1.9 Angstrom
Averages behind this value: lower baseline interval 5.92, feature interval 6.16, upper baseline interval 5.75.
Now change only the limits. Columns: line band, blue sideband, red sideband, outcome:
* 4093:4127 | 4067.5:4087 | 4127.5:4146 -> -2.76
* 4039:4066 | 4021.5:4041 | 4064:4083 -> 0.68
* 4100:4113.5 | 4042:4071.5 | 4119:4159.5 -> -1.69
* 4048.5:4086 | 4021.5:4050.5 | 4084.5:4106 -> 1.02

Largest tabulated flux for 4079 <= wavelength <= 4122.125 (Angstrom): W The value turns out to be 6.728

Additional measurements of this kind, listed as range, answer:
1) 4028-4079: 6.539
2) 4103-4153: 6.722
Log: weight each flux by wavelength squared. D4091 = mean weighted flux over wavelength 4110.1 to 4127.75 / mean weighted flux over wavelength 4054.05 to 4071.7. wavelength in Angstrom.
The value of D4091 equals 1.07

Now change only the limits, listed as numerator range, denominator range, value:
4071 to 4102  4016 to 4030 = 1.09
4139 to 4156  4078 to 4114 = 0.88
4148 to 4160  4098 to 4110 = 0.84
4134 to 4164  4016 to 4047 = 0.97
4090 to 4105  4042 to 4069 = 1.10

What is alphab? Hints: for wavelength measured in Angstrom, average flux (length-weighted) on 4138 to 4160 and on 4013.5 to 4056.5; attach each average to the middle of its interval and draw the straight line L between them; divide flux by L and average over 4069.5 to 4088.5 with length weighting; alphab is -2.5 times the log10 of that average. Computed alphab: -0.07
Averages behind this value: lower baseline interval 5.9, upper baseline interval 5.35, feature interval 6.05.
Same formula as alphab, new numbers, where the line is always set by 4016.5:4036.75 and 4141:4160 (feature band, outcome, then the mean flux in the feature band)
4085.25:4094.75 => -0.09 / 6.06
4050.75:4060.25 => 0.03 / 5.57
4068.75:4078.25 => -0.08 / 6.13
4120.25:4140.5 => -0.09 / 5.87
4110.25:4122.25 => -0.14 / 6.22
